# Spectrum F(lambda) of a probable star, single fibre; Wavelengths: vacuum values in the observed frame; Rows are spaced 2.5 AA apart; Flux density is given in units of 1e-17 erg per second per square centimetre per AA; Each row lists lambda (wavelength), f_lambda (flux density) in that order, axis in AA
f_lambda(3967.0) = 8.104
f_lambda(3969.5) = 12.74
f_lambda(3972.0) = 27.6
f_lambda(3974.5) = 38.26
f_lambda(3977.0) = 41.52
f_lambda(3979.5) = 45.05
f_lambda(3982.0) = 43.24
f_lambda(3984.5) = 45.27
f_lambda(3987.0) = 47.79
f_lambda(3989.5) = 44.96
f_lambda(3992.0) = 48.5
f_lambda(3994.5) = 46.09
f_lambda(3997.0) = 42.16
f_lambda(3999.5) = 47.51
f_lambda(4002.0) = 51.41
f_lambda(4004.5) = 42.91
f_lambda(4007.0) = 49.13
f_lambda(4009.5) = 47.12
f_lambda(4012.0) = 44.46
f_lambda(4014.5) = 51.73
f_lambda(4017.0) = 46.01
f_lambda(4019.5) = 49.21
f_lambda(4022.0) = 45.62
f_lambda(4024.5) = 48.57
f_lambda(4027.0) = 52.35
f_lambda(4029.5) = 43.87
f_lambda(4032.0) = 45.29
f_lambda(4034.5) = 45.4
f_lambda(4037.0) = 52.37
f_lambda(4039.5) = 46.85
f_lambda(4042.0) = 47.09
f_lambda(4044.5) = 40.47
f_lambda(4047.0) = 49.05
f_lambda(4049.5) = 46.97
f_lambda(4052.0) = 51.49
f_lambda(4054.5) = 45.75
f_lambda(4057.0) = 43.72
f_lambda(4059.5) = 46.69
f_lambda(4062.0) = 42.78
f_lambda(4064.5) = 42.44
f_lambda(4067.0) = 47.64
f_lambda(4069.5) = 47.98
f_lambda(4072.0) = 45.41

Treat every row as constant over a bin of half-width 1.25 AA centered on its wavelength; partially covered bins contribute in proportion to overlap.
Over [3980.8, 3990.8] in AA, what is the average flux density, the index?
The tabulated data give 45.3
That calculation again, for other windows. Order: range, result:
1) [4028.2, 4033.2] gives 44.7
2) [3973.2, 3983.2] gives 41.9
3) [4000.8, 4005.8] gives 47.1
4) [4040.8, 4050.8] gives 45.9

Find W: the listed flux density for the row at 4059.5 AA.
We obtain 46.69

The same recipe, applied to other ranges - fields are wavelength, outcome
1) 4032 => 45.29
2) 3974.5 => 38.26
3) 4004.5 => 42.91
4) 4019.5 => 49.21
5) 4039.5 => 46.85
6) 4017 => 46.01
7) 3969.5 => 12.74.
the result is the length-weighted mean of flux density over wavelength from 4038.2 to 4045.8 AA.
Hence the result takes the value 44.9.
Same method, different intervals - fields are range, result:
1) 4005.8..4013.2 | 46.9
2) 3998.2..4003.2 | 49.4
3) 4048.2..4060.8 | 46.9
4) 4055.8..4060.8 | 45.2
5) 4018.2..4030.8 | 47.9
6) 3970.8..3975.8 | 33.1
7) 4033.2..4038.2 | 48.8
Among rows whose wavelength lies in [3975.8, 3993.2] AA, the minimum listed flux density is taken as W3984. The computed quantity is 41.52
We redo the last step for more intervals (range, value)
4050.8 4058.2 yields 43.72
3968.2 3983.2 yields 12.74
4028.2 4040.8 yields 43.87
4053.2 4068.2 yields 42.44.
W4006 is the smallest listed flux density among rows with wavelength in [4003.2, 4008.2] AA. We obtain 42.91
